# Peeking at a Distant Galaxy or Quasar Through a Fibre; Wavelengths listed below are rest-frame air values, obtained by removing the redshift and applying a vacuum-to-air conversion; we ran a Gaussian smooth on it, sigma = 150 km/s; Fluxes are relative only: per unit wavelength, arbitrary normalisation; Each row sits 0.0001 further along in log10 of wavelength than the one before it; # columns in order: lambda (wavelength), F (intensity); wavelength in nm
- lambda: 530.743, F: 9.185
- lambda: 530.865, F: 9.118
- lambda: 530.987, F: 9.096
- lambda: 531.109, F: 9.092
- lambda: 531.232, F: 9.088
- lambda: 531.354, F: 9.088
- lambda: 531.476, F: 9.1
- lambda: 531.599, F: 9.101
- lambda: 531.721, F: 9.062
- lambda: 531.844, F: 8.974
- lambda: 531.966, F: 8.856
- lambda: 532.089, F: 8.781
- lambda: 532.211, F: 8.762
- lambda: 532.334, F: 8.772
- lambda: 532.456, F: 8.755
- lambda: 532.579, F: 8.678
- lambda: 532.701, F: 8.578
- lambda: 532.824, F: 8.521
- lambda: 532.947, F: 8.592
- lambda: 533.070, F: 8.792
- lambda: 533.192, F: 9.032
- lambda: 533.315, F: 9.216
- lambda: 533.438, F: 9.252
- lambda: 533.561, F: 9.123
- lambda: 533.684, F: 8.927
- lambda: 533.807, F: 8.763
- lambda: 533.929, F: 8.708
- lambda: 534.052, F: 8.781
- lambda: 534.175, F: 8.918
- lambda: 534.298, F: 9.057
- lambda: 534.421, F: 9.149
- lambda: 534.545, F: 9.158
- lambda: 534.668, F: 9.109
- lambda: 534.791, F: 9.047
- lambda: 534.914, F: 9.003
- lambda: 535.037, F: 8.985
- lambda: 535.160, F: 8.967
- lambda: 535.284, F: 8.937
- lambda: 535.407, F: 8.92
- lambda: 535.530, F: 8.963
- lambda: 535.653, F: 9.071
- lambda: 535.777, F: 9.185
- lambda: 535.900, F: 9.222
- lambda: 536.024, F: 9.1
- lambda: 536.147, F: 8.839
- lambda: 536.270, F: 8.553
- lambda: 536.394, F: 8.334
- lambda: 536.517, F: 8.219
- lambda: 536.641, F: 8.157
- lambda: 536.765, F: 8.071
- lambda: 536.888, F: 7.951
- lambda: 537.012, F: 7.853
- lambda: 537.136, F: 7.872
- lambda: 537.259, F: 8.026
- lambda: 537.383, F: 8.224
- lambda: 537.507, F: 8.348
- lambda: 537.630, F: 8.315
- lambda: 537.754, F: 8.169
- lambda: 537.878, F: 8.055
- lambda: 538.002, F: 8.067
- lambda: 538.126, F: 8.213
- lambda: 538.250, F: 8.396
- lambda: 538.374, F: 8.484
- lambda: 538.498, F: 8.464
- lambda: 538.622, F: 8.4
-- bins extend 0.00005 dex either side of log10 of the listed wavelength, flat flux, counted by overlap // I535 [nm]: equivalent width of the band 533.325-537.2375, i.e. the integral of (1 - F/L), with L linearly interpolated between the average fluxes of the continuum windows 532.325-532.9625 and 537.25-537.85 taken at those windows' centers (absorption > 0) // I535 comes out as -0.17 nm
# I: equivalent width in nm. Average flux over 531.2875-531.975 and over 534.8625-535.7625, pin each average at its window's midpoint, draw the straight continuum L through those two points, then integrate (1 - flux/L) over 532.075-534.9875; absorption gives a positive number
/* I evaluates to 0.04 nm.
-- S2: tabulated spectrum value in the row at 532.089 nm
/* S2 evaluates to 8.781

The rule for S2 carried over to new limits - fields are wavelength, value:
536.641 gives 8.157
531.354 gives 9.088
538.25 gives 8.396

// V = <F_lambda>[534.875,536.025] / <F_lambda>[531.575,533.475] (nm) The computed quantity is 1.02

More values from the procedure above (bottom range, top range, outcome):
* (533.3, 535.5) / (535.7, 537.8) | 0.93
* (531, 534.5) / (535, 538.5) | 0.95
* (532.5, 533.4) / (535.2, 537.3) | 0.97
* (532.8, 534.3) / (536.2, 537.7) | 0.92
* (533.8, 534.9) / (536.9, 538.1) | 0.90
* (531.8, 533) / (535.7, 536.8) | 0.99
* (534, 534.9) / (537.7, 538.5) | 0.91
